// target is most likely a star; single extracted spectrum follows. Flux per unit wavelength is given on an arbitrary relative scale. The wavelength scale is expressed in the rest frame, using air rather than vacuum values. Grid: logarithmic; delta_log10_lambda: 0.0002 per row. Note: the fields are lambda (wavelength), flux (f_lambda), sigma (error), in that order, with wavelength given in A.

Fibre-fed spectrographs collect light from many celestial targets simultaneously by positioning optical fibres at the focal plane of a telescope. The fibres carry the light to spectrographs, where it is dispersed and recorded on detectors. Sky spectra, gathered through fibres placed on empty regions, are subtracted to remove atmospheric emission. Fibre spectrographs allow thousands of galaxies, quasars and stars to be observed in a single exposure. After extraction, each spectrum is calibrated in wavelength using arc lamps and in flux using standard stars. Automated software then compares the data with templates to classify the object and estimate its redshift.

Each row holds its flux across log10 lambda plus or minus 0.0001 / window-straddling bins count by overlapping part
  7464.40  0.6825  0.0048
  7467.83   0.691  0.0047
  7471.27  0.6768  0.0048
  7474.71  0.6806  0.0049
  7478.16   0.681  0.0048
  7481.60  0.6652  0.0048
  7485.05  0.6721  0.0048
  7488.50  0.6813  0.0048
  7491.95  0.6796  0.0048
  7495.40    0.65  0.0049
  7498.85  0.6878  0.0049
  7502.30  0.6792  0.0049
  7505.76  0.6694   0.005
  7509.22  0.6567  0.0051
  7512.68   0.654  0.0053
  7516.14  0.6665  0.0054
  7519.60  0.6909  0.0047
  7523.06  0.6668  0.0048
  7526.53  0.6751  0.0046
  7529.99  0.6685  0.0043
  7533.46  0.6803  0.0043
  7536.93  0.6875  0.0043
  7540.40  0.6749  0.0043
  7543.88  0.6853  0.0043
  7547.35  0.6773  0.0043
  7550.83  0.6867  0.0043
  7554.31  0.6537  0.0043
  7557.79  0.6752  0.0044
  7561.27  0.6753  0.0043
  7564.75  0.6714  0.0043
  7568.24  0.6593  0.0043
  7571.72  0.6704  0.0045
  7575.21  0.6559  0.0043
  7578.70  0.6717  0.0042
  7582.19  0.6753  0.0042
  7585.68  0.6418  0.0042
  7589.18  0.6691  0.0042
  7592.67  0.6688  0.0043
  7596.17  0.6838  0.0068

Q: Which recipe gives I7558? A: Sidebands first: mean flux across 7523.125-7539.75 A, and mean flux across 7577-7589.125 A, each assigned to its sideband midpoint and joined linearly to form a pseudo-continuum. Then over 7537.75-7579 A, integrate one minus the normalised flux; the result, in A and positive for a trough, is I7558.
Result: -0.1 A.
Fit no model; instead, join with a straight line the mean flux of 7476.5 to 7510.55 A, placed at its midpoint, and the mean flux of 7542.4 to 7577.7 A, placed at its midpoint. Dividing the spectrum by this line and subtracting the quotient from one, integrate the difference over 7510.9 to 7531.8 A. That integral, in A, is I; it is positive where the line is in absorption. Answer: 0.0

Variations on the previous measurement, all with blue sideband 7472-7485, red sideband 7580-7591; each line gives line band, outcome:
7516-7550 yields -0.5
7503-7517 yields 0.2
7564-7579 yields 0.0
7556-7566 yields -0.1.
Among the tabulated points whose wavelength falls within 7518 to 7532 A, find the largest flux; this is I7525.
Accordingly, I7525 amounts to 0.6909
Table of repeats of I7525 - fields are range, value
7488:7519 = 0.6878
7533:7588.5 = 0.6875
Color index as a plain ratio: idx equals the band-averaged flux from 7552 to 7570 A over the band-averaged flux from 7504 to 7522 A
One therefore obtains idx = 1.00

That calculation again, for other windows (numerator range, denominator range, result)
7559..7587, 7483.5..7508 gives 0.99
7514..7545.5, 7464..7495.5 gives 1.00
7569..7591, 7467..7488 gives 0.98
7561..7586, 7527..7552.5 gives 0.98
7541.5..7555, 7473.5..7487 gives 1.00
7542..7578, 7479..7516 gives 1.00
